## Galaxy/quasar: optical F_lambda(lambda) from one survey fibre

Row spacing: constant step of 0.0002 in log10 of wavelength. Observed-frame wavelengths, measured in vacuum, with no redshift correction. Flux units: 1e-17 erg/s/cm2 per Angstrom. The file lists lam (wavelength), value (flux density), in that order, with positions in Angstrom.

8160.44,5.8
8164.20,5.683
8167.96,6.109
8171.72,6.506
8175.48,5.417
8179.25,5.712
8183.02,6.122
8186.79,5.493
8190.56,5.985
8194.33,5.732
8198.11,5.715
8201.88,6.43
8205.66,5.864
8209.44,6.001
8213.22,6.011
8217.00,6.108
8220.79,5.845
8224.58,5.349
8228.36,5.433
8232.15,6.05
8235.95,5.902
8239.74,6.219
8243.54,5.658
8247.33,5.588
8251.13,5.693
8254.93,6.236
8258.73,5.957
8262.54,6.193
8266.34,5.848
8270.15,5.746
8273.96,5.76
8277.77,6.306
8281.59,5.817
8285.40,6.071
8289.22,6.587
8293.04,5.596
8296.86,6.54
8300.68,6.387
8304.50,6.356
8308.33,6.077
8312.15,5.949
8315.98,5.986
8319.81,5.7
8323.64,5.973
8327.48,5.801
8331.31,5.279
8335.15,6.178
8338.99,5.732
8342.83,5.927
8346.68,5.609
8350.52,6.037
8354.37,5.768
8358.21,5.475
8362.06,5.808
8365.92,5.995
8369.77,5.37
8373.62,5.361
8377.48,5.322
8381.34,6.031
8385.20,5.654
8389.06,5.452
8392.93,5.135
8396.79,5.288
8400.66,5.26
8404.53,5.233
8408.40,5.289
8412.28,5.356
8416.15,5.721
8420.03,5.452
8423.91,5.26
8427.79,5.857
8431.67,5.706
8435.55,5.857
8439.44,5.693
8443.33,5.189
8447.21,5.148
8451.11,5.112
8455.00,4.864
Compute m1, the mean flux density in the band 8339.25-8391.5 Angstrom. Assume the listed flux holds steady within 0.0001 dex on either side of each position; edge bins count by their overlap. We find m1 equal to 5.67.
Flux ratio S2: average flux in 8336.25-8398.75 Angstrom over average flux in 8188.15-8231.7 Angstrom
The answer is 0.96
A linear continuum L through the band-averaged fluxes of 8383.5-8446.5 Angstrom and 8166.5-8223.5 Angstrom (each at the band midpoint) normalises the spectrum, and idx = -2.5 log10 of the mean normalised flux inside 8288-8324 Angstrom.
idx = -0.08 mag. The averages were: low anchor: 5.93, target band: 6.11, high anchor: 5.46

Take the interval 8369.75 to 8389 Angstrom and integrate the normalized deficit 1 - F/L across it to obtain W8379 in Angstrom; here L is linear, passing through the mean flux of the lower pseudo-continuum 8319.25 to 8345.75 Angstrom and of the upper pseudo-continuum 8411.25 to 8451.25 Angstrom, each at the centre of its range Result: 0.3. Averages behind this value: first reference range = 5.8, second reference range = 5.51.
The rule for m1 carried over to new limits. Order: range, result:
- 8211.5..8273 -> 5.86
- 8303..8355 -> 5.88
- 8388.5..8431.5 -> 5.4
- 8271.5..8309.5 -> 6.14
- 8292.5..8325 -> 6.09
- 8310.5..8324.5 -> 5.9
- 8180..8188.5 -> 5.8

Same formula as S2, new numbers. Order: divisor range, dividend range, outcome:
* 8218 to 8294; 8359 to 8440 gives 0.94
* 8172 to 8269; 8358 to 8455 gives 0.93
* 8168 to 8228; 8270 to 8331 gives 1.03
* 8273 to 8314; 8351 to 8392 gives 0.92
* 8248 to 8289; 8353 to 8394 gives 0.93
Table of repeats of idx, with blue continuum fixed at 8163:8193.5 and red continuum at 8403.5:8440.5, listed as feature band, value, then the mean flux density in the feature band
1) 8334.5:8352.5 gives -0.04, 5.87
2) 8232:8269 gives -0.03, 5.92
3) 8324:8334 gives 0.00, 5.66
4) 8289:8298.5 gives -0.08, 6.17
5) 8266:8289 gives -0.04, 5.98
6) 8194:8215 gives -0.02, 5.98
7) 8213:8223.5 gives -0.02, 5.93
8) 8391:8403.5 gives 0.07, 5.23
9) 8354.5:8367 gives -0.02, 5.74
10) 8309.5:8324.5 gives -0.04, 5.91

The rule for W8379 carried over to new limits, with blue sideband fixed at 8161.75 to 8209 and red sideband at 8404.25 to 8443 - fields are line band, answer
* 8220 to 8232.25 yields 0.5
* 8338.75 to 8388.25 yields -0.5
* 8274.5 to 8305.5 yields -2.4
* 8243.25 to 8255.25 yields 0.1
